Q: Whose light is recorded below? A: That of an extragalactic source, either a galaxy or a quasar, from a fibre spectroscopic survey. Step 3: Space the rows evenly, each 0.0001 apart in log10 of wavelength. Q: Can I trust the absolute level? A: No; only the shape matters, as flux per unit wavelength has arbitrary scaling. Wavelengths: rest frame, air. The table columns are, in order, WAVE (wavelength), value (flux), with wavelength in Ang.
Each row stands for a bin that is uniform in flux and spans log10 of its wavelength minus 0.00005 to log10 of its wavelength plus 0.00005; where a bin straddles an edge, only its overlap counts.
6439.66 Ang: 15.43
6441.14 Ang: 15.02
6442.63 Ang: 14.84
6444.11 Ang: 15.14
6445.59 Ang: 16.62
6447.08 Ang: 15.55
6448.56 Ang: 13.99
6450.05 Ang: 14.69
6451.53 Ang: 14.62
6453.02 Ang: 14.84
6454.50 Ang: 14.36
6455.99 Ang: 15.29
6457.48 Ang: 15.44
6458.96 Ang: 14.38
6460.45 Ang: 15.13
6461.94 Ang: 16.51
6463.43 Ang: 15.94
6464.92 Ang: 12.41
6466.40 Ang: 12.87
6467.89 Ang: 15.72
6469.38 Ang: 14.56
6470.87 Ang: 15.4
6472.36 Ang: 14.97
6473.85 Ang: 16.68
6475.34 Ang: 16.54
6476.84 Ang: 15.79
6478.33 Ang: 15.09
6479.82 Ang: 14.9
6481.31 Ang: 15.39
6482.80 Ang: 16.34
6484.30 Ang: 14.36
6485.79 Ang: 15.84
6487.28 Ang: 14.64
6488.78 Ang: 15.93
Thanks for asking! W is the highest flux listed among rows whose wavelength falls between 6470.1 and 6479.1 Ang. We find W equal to 16.68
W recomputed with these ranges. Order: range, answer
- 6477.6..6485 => 16.34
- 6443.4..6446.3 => 16.62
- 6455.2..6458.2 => 15.44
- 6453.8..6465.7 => 16.51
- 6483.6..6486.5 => 15.84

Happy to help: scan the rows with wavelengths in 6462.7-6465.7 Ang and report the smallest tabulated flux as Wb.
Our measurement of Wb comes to 12.41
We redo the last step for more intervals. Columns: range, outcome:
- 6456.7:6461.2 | 14.38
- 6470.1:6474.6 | 14.97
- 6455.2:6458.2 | 15.29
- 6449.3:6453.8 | 14.62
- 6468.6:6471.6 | 14.56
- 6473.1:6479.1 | 15.09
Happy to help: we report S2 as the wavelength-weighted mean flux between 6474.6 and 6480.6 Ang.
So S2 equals 15.6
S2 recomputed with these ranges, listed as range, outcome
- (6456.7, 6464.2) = 15.5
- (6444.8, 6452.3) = 15.1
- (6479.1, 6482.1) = 15.2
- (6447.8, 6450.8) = 14.4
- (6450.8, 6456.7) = 14.8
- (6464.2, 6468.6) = 13.7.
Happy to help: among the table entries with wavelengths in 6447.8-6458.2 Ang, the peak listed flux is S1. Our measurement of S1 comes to 15.44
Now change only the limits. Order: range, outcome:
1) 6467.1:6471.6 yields 15.72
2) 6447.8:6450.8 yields 14.69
